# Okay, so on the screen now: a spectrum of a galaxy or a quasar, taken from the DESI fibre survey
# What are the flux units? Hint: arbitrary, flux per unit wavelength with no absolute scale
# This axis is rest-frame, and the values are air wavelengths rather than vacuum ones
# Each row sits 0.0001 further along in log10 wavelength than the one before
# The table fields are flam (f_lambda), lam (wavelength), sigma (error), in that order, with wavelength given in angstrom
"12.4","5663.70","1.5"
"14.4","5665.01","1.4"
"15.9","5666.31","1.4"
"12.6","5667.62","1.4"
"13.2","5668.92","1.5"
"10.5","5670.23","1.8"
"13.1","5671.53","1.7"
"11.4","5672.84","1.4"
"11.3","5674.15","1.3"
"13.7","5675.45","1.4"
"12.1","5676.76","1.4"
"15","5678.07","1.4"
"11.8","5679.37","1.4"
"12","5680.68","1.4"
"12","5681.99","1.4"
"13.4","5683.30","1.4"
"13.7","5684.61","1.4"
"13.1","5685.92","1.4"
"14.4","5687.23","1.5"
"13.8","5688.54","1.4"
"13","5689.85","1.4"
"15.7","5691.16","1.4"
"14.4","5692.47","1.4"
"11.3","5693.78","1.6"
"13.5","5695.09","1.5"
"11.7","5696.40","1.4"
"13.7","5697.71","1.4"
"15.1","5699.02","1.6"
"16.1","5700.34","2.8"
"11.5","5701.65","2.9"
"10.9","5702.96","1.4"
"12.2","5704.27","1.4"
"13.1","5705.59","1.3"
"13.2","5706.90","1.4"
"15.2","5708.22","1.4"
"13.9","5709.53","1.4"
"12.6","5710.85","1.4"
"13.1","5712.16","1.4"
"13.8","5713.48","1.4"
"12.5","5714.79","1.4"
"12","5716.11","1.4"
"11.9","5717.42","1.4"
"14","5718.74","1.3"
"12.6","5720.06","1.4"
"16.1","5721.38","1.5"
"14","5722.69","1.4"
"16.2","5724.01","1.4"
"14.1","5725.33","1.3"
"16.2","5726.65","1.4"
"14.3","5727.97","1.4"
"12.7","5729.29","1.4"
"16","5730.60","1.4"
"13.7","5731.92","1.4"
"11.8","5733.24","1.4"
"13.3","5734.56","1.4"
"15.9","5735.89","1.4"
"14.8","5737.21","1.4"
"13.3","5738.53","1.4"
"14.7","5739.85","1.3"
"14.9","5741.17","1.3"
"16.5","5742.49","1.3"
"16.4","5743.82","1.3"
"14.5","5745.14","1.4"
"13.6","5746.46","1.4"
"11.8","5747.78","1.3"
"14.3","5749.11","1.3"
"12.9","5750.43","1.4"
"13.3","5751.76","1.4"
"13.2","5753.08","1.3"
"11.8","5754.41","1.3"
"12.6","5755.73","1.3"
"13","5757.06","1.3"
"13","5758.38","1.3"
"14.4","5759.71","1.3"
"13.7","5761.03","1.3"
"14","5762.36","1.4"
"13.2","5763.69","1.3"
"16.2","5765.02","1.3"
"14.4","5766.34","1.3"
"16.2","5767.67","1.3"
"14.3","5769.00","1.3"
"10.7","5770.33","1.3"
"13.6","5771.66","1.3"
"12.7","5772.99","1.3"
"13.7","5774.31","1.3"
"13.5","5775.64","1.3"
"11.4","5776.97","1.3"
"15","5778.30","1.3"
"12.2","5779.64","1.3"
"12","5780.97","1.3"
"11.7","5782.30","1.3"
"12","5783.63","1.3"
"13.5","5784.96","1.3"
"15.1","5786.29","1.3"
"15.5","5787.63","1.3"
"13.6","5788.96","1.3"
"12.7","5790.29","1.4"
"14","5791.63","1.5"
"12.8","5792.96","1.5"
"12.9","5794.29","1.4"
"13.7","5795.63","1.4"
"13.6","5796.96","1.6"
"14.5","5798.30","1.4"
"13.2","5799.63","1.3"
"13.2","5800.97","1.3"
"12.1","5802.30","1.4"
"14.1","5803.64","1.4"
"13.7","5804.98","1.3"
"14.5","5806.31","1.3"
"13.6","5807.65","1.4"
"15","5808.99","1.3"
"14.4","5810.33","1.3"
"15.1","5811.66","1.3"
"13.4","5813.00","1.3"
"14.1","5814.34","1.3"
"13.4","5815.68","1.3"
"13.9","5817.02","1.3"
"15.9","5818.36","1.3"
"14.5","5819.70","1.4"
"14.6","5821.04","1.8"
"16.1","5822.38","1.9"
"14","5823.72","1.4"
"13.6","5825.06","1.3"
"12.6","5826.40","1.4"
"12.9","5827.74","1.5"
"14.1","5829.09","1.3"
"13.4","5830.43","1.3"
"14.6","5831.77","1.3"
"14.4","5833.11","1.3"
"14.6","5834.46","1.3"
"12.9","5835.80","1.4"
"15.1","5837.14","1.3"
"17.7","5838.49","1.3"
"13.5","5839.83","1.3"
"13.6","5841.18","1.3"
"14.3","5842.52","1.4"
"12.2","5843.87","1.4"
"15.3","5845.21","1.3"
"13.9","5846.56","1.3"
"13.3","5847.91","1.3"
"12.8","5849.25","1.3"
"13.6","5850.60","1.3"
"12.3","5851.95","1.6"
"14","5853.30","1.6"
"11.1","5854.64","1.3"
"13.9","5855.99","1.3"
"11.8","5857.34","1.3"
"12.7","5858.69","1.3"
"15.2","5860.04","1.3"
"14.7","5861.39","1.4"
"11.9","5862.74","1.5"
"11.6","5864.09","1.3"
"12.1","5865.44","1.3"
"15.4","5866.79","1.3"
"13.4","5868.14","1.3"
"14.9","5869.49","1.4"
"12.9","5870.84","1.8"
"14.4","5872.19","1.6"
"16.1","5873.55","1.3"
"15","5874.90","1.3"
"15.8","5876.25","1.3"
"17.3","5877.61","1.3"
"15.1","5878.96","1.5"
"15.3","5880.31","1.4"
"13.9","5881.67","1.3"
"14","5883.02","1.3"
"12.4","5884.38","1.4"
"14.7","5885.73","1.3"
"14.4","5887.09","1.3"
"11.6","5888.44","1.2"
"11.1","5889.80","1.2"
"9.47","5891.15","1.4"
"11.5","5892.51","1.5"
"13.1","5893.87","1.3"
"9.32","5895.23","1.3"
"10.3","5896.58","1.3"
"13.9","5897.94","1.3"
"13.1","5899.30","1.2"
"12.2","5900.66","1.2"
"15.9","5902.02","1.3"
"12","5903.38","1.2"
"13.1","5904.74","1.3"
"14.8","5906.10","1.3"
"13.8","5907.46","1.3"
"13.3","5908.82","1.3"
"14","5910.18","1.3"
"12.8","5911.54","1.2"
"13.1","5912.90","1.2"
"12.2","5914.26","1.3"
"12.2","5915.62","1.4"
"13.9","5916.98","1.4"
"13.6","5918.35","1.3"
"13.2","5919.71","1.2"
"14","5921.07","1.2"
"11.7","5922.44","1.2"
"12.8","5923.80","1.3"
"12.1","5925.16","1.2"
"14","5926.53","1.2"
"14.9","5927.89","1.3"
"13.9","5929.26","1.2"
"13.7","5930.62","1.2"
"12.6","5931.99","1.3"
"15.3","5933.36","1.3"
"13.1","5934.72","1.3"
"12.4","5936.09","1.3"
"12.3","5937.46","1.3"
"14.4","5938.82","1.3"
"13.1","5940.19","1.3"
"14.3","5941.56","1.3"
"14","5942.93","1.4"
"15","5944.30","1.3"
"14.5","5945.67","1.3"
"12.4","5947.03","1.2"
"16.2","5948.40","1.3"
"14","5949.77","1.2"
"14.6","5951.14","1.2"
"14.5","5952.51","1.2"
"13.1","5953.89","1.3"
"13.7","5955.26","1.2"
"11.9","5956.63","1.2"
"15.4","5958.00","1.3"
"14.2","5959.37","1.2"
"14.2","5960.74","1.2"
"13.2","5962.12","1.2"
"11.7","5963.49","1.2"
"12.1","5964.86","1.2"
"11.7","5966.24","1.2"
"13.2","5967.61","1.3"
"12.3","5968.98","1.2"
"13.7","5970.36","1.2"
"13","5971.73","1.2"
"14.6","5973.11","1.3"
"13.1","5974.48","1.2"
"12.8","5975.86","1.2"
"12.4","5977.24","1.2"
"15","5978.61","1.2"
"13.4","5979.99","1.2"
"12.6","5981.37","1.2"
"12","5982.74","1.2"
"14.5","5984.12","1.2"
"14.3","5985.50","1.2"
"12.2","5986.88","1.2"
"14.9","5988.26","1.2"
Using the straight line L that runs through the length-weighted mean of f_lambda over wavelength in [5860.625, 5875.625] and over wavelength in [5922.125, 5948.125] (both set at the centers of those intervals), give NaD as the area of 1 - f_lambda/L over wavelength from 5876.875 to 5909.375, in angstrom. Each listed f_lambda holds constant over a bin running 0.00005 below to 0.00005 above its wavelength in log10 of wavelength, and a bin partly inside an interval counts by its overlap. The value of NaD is 1.4 angstrom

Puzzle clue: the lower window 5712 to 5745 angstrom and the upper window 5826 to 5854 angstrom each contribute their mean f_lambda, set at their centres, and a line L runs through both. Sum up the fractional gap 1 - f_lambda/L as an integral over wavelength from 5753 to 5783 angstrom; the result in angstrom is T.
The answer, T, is 1.6 angstrom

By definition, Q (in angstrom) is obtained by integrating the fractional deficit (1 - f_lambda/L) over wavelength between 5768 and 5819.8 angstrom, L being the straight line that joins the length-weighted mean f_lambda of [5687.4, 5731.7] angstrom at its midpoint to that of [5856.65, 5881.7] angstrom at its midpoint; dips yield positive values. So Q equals 1.4 angstrom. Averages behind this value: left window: 13.7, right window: 14.2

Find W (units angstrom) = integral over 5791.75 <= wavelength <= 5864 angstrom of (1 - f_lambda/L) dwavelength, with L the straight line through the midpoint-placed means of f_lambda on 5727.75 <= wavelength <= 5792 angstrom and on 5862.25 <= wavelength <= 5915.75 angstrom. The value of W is -1.5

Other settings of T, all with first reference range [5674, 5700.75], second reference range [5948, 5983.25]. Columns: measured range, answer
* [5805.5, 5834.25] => -1.7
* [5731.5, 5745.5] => -1.2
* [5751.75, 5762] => 0.2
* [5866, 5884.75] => -1.9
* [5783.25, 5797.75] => -0.3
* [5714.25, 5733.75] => -0.7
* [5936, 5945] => -0.2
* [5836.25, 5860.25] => -0.5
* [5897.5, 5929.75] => 0.1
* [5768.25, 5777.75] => 0.3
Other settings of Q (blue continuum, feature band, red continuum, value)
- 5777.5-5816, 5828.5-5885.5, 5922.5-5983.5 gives -1.8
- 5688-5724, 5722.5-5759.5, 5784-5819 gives -1.2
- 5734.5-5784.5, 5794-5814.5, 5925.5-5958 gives -0.2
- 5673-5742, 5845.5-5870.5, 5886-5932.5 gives -0.4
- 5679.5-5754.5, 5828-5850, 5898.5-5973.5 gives -0.8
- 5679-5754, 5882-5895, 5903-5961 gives 1.2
